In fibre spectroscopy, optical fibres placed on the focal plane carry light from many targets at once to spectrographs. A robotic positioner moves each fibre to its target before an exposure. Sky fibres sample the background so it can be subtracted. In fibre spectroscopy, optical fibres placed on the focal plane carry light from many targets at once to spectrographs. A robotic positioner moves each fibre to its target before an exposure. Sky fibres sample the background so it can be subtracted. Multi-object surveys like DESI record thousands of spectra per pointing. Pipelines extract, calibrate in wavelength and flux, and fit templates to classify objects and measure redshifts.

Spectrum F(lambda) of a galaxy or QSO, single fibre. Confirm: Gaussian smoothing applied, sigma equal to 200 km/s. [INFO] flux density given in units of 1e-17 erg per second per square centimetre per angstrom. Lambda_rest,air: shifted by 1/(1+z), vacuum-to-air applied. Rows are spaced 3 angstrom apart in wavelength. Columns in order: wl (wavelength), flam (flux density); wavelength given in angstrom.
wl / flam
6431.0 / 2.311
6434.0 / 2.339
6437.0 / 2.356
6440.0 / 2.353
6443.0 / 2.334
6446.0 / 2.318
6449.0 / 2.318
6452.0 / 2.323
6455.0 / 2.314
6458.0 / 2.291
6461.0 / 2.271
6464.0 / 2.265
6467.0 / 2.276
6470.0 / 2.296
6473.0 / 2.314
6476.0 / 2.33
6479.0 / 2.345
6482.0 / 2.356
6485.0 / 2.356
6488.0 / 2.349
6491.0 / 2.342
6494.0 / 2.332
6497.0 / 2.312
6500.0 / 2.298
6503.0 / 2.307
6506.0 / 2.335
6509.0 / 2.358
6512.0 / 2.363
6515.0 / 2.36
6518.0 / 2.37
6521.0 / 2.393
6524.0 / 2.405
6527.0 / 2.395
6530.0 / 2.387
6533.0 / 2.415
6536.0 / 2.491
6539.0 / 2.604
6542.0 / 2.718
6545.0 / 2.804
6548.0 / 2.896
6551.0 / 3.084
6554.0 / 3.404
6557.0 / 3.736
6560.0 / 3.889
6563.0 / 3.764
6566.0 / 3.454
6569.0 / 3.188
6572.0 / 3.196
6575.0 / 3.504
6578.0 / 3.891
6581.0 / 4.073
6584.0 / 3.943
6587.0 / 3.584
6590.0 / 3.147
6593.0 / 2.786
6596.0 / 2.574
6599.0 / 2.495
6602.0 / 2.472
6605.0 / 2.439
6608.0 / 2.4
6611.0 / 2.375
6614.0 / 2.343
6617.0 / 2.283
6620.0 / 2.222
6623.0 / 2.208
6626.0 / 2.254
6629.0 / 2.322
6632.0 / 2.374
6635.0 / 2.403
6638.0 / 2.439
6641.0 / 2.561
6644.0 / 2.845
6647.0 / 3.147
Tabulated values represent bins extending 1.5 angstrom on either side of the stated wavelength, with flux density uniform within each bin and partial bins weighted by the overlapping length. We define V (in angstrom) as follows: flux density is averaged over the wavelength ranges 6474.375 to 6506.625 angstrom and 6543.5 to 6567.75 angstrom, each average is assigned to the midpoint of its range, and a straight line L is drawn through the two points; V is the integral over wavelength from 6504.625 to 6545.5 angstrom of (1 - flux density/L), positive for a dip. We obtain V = 6.15 angstrom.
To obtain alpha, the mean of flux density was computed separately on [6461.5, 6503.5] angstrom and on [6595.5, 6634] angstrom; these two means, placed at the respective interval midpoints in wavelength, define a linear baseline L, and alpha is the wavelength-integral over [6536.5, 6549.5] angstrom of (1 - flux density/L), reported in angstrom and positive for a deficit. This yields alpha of -2.2 angstrom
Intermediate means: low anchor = 2.32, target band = 2.74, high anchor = 2.36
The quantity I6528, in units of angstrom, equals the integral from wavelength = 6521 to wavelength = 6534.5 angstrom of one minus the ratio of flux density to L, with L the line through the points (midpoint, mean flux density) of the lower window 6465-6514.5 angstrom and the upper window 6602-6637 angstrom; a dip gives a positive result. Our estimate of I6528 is -0.4 angstrom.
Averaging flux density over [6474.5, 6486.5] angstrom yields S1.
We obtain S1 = 2.35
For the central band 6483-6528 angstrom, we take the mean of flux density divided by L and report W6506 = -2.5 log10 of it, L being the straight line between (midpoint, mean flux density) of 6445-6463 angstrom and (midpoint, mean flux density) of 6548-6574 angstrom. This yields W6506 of 0.206 mag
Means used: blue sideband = 2.3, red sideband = 3.43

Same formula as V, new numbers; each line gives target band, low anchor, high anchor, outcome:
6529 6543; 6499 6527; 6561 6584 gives 1.6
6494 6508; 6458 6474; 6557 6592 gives 2.0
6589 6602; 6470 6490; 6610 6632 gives -2.3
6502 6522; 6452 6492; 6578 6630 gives 0.7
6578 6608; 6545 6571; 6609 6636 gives -2.6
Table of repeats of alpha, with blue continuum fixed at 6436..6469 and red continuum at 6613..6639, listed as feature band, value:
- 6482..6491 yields -0.16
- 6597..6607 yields -0.68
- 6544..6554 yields -3.00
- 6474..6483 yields -0.12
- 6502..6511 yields -0.10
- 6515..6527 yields -0.39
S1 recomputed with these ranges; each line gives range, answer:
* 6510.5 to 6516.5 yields 2.36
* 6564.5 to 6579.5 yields 3.45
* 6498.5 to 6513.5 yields 2.33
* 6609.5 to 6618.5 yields 2.33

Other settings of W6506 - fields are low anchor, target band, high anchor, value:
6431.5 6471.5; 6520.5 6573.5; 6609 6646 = -0.25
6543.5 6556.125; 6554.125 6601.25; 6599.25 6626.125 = -0.23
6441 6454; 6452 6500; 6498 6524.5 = 0.01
